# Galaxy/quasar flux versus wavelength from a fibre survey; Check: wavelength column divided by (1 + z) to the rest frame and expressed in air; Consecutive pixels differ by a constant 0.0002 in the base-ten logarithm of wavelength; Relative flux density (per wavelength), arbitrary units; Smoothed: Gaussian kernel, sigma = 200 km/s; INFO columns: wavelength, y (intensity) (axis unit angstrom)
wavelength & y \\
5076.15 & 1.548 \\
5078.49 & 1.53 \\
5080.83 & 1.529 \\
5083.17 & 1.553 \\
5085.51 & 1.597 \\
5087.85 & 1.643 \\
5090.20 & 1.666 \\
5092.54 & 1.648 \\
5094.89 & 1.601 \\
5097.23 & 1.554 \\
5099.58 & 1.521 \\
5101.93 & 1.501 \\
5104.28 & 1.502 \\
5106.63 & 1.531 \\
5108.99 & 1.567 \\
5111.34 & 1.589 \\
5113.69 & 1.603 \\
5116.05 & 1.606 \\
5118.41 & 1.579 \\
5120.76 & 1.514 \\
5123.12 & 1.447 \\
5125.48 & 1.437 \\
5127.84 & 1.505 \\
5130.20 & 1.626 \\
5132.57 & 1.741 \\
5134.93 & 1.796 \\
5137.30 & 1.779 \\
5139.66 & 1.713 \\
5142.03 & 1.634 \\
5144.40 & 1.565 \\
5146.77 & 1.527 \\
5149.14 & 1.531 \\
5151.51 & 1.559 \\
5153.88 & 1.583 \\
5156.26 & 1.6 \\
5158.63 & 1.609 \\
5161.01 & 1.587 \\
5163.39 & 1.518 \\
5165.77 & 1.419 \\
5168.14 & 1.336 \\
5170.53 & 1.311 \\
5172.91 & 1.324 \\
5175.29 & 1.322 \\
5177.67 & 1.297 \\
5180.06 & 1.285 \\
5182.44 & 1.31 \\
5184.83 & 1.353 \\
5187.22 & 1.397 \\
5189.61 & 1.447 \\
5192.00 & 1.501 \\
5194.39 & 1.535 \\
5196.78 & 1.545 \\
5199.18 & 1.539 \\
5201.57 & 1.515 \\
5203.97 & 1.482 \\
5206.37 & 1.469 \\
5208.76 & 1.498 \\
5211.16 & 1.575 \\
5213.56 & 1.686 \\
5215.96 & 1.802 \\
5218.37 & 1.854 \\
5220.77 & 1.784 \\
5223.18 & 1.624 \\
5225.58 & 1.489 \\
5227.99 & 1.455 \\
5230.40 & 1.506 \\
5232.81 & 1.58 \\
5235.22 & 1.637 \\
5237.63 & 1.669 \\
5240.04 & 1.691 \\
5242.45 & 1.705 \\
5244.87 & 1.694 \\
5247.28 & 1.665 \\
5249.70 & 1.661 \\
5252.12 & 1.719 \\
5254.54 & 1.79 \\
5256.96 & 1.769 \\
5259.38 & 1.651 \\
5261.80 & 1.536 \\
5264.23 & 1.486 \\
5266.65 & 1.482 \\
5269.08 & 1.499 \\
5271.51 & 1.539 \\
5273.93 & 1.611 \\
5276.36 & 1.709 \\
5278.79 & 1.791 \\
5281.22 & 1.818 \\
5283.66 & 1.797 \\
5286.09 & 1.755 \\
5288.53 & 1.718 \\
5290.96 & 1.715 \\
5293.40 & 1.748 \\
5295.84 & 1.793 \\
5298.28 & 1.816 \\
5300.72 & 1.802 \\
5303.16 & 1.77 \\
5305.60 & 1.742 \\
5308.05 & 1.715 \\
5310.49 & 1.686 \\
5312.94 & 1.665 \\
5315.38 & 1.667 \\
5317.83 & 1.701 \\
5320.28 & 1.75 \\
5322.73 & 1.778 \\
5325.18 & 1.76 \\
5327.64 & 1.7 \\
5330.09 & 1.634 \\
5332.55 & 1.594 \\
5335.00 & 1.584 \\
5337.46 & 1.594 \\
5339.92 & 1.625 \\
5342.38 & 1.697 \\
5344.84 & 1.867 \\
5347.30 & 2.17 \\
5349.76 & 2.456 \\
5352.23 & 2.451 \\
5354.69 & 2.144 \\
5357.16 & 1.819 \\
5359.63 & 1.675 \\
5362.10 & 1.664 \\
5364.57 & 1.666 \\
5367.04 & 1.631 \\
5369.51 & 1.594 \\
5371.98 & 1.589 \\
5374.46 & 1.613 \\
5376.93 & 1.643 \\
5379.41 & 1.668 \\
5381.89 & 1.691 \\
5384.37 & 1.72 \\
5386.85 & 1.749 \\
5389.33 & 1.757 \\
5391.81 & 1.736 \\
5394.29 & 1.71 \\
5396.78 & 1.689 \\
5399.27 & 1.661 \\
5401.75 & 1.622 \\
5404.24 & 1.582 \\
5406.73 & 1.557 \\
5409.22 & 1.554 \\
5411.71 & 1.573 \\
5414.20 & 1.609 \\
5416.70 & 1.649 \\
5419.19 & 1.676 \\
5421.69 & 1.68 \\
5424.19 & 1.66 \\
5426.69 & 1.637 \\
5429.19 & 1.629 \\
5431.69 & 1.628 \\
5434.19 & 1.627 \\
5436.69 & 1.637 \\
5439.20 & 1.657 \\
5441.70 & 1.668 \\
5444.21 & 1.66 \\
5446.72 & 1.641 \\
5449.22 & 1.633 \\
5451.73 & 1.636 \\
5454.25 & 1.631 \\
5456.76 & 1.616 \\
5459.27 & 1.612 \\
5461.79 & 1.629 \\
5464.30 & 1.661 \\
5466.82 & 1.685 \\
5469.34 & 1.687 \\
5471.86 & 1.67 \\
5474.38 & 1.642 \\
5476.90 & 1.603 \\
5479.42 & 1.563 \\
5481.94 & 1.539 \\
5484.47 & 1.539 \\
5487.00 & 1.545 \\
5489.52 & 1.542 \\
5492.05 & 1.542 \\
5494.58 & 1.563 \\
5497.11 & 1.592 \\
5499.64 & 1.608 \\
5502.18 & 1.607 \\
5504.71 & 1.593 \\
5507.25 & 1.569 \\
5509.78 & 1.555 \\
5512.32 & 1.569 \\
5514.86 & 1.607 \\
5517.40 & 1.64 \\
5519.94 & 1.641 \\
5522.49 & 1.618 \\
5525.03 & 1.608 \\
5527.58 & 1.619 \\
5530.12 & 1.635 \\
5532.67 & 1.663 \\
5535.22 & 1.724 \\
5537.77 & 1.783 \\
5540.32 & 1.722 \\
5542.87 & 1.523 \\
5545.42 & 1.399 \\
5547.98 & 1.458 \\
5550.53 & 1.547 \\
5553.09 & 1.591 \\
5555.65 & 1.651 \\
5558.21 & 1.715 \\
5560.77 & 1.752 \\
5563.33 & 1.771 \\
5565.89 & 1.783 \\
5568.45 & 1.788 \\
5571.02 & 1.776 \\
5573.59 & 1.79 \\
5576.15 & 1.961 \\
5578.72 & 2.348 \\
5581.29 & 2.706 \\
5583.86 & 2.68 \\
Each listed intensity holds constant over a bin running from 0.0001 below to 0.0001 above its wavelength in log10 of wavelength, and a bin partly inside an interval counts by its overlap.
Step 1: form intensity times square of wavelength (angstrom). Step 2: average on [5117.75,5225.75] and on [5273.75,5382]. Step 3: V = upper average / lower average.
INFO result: 1.2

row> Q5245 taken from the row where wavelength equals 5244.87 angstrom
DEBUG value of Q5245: 1.694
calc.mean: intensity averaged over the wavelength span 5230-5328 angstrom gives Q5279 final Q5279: 1.69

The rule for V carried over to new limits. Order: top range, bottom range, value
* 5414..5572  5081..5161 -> 1.18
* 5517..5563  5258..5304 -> 1.06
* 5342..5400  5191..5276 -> 1.18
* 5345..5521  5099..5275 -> 1.17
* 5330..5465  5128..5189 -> 1.23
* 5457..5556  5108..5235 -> 1.18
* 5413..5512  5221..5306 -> 1.04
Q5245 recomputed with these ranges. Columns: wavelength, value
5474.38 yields 1.642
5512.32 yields 1.569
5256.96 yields 1.769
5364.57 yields 1.666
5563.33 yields 1.771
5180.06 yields 1.285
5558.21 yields 1.715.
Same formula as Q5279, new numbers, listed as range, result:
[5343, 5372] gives 1.9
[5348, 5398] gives 1.79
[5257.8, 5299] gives 1.67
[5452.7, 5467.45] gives 1.64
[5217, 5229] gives 1.65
